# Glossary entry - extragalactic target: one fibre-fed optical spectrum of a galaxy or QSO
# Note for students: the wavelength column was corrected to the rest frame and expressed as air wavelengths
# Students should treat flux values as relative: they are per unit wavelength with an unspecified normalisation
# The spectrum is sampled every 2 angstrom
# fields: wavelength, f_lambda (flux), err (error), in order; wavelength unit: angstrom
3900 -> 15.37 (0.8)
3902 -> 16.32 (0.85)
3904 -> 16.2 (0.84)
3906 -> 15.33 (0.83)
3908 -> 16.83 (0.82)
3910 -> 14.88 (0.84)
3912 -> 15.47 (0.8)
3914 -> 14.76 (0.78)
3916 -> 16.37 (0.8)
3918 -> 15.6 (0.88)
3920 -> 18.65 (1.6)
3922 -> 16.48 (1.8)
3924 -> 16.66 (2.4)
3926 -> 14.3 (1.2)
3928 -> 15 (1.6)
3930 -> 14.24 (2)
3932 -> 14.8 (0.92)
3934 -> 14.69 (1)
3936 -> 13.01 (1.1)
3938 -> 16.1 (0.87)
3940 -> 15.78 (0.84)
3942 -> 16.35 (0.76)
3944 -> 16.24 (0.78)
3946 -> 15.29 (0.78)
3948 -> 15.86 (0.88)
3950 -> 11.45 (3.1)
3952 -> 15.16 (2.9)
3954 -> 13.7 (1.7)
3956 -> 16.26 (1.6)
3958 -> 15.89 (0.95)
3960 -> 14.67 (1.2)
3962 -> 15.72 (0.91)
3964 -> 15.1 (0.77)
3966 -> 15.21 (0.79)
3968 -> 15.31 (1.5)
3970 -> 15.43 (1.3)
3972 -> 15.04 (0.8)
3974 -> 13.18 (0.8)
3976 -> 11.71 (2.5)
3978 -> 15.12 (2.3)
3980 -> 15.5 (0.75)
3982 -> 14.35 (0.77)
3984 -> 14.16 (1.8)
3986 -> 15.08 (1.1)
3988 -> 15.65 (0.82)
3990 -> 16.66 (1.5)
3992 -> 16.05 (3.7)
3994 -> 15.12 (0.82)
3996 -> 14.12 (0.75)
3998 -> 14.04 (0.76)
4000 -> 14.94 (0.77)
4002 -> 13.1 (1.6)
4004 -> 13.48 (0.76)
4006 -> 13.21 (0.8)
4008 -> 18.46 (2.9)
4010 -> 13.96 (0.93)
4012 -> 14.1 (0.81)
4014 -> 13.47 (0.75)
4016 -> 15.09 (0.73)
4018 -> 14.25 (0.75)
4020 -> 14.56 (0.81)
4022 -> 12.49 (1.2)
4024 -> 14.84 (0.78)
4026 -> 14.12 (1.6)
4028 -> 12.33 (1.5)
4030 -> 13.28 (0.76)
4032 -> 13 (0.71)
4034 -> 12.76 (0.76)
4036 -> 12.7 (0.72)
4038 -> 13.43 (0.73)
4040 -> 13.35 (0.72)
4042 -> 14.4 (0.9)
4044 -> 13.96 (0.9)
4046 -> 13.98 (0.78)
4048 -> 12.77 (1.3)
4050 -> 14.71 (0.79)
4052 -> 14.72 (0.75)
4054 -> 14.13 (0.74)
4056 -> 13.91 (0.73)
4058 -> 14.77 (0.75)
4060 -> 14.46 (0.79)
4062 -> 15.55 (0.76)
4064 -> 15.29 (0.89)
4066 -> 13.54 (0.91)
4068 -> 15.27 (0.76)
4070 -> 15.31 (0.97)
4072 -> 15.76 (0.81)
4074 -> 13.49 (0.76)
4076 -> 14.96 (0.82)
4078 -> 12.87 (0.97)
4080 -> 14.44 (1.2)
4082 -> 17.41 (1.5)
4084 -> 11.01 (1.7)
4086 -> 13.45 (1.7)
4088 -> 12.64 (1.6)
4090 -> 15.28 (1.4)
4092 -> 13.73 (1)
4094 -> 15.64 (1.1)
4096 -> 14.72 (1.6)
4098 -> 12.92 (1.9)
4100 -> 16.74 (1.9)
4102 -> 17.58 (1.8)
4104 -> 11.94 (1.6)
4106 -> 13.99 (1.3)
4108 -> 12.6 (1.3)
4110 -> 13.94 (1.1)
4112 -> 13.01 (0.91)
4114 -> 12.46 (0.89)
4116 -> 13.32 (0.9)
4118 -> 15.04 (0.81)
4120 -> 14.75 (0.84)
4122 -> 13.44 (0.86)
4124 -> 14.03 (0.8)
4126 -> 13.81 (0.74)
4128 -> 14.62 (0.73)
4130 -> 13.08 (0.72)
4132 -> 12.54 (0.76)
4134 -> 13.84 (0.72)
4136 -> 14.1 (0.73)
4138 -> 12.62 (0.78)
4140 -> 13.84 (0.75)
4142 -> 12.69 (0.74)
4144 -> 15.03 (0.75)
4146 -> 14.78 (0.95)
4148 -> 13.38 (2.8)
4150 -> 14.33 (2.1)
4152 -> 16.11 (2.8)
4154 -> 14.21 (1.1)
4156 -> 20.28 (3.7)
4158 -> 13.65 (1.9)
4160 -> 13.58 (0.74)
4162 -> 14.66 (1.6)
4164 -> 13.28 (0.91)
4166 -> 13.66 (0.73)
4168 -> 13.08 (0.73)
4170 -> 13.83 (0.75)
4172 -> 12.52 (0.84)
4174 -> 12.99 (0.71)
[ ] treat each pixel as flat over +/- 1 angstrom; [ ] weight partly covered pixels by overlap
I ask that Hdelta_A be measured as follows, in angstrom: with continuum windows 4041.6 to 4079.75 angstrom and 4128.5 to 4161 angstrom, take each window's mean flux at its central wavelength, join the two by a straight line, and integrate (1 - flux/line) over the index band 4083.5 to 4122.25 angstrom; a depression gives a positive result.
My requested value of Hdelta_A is 1.0 angstrom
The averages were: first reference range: 14.4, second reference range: 14.3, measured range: 14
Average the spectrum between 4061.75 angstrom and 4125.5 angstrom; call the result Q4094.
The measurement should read 14.2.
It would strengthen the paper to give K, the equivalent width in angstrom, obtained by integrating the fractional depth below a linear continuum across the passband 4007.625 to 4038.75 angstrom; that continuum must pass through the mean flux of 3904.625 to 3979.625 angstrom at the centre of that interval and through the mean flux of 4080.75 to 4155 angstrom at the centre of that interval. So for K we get 1.7 angstrom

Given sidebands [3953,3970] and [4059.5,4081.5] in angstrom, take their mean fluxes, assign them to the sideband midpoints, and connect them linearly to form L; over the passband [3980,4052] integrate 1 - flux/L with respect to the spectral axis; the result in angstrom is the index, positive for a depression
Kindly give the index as 3.7 angstrom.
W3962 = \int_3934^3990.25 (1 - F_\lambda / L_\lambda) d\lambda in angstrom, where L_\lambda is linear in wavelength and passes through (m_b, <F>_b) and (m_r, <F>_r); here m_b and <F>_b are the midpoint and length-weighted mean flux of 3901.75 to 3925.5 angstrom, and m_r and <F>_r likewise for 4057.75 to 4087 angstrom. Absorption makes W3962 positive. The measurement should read 2.4 angstrom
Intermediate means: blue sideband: 16.1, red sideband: 14.5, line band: 14.9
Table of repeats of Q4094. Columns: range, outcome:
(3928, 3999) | 14.9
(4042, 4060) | 14.2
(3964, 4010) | 14.8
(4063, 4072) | 15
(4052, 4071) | 14.7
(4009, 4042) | 13.6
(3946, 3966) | 14.9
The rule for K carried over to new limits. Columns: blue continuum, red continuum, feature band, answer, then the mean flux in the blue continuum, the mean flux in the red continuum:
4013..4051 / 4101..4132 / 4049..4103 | -3.43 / 13.7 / 13.8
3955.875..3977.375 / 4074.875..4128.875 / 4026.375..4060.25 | 1.70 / 14.8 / 14.1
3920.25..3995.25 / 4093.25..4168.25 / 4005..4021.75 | 0.26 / 15.1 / 14.1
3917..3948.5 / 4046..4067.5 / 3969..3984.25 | 0.83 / 15.6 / 14.4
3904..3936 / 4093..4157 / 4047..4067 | 0.38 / 15.5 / 14.2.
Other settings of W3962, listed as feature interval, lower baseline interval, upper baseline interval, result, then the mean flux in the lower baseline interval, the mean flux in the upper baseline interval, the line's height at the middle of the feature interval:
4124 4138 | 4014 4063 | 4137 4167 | 0.7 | 13.9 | 14.4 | 14.3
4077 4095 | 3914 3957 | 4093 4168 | 0.5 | 15.3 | 14.2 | 14.4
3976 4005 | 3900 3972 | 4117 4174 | 0.7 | 15.4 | 14.1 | 15.1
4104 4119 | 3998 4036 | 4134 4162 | 1.0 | 13.9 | 14.5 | 14.3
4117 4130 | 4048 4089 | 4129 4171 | 0.0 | 14.3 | 14.1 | 14.2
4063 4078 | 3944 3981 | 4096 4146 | -0.5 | 14.8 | 13.9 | 14.2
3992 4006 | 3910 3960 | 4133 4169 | 0.8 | 15.3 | 14.3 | 15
